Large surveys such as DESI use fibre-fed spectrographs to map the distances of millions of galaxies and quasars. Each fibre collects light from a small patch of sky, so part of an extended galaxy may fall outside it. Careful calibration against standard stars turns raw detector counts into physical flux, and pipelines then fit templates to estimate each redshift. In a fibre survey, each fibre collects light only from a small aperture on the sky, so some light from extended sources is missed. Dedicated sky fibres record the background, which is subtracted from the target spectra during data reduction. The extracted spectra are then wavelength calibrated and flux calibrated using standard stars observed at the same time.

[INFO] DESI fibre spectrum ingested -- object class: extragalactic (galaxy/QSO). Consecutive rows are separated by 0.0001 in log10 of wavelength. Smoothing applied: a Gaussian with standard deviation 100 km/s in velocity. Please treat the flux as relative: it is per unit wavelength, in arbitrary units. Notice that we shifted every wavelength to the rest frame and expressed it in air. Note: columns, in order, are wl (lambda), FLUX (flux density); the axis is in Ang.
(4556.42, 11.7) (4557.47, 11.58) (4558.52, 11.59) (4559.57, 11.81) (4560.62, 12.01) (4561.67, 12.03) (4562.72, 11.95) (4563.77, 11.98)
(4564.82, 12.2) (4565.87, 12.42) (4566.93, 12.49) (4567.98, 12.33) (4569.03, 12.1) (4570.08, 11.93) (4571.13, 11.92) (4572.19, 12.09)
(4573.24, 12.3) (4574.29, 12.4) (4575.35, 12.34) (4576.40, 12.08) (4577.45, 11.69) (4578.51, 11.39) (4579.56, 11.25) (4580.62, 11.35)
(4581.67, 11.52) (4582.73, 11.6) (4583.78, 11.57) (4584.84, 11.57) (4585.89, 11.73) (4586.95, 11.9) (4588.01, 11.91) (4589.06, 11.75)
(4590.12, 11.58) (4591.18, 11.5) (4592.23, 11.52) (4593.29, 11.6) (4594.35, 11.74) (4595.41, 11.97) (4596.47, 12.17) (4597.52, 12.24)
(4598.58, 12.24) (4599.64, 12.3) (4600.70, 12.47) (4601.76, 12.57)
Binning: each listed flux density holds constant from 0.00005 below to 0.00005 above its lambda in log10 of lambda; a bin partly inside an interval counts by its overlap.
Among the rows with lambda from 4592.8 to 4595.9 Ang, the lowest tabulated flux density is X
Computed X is 11.6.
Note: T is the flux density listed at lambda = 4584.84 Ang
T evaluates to 11.57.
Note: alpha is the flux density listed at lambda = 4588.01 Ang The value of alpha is 11.91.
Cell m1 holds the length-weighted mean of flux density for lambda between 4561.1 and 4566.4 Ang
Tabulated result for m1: 12.1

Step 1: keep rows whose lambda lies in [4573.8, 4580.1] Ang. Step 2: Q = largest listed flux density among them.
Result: 12.4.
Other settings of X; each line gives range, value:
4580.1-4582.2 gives 11.35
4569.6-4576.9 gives 11.92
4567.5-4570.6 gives 11.93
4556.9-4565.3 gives 11.58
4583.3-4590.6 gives 11.57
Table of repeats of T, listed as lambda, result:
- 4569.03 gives 12.1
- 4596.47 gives 12.17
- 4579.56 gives 11.25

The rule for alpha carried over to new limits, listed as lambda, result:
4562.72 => 11.95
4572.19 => 12.09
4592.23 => 11.52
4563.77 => 11.98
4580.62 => 11.35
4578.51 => 11.39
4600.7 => 12.47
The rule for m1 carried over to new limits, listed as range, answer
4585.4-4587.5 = 11.8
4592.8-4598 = 11.9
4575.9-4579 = 11.7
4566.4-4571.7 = 12.1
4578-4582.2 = 11.4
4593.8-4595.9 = 11.8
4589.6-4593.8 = 11.6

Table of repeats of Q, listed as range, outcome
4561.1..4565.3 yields 12.2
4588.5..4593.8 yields 11.75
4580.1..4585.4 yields 11.6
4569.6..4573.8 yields 12.3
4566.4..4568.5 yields 12.49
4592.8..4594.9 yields 11.74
